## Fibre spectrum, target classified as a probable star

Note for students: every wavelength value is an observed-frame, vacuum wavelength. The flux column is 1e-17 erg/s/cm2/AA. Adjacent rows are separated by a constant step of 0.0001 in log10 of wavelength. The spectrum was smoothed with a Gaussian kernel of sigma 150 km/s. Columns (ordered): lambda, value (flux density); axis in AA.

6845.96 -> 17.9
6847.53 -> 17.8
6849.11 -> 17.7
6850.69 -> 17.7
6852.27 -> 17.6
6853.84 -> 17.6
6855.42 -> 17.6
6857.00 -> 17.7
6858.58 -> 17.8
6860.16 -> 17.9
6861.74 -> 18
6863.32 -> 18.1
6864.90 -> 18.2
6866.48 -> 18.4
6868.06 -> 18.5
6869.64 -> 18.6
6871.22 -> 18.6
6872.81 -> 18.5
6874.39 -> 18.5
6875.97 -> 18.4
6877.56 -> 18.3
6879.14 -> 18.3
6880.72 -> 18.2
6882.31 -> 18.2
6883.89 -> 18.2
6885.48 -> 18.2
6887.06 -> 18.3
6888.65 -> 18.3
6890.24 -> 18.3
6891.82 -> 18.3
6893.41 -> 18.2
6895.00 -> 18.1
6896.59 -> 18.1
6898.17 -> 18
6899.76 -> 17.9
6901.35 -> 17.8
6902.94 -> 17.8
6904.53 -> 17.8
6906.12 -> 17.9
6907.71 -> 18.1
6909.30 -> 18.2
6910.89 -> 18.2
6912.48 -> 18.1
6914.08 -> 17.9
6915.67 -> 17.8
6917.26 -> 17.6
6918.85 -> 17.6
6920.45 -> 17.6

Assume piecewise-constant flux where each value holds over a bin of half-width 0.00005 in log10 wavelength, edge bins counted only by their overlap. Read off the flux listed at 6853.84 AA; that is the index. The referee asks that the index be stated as 17.6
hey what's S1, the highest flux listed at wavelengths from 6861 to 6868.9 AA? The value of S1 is 18.5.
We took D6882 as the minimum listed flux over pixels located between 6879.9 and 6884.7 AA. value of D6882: 18.2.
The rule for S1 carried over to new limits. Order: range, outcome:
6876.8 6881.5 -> 18.3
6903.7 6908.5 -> 18.1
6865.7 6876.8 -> 18.6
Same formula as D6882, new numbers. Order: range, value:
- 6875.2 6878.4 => 18.3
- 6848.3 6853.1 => 17.6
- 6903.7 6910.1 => 17.8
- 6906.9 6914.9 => 17.9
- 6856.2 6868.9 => 17.7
